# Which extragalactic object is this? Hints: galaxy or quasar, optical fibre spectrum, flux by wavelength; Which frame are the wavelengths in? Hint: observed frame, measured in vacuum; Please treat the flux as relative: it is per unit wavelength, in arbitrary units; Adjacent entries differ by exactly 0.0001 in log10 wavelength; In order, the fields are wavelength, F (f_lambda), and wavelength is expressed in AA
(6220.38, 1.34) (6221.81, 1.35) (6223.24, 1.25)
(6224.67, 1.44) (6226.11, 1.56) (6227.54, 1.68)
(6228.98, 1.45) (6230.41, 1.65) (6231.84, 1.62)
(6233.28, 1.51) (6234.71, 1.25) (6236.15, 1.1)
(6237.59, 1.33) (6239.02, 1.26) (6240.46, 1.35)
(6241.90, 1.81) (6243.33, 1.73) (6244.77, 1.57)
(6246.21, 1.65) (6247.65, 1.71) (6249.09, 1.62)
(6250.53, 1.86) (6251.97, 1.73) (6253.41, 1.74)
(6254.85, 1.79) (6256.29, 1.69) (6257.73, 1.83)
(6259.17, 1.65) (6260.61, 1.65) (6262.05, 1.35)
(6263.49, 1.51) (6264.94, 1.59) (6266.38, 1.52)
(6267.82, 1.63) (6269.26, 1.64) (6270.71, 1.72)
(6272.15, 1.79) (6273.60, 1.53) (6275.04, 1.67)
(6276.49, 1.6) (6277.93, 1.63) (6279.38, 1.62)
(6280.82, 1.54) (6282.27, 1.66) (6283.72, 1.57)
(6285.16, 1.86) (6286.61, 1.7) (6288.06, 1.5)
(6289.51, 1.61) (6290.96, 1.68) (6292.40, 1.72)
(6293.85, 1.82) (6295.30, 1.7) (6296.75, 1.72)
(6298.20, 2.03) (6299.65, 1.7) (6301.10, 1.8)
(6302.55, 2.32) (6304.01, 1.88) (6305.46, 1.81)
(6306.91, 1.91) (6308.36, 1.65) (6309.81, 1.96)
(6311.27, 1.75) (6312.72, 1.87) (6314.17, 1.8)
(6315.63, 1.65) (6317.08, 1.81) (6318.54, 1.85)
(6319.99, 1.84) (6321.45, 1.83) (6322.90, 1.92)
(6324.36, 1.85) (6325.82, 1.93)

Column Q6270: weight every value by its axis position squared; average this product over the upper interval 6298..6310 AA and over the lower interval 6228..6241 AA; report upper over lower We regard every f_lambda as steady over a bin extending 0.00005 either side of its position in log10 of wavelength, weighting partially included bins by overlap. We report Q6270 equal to 1.38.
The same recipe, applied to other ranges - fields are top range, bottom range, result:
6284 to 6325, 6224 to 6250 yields 1.21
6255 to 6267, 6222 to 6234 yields 1.07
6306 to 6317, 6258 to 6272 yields 1.14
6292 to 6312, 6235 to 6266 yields 1.18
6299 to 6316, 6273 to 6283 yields 1.16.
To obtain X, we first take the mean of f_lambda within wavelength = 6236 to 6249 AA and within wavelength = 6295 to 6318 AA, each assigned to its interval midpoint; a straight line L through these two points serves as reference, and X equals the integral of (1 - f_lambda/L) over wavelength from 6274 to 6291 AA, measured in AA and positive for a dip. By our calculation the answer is 0.9 AA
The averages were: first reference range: 1.52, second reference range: 1.84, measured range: 1.63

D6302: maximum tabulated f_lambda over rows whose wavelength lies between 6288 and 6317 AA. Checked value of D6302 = 2.32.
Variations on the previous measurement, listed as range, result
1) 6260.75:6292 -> 1.86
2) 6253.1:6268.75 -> 1.83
